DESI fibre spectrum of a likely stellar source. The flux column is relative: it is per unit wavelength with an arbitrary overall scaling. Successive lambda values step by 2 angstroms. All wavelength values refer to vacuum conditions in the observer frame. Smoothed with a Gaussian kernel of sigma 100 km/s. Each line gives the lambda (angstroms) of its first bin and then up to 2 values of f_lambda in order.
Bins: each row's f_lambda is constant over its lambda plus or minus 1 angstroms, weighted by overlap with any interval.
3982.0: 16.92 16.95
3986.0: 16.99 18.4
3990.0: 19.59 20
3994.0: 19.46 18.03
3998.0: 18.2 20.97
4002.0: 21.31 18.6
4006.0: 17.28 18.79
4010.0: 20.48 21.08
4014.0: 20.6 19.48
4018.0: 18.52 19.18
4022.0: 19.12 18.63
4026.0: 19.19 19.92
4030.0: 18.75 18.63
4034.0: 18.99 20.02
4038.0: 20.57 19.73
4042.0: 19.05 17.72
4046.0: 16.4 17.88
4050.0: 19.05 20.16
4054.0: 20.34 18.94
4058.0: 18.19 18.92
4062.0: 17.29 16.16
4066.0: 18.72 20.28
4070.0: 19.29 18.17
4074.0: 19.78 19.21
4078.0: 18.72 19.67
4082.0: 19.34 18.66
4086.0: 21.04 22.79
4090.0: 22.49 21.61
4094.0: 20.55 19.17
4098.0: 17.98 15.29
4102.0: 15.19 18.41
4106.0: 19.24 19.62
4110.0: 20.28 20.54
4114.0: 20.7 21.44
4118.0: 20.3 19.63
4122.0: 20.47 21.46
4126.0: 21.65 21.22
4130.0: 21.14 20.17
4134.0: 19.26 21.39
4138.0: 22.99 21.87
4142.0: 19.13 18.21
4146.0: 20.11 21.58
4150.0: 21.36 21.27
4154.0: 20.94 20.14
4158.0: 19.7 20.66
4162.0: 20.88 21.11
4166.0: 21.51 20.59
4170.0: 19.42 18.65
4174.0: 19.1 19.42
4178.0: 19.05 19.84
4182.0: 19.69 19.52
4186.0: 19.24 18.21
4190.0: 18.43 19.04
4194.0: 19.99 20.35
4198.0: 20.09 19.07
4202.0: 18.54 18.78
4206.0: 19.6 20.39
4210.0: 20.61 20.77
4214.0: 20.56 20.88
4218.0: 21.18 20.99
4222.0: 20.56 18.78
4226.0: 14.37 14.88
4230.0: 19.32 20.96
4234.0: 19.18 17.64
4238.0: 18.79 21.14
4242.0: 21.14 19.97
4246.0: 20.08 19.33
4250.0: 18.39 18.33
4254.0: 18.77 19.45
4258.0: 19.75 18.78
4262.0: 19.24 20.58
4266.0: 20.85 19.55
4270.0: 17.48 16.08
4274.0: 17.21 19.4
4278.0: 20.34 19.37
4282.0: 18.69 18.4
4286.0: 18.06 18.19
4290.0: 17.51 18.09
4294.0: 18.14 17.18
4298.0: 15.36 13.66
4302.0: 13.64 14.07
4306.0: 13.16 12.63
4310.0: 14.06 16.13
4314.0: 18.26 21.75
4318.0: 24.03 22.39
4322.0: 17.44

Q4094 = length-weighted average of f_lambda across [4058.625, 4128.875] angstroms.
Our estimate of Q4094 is 19.6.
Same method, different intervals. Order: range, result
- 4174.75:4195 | 19.2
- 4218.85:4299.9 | 18.7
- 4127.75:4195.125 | 20.1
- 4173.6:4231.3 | 19.4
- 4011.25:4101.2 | 19.2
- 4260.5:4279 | 19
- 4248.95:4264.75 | 19.1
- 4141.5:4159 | 20.3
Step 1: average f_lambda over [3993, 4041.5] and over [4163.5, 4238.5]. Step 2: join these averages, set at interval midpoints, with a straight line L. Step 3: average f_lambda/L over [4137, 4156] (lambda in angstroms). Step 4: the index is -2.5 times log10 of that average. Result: -0.07 mag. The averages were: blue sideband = 19.4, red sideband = 19.4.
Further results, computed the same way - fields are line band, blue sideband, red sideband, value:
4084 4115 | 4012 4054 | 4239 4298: -0.03 mag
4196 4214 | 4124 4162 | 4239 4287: 0.01 mag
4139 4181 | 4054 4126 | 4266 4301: -0.07 mag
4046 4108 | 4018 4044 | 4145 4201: 0.02 mag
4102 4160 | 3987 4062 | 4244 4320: -0.10 mag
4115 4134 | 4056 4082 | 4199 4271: -0.10 mag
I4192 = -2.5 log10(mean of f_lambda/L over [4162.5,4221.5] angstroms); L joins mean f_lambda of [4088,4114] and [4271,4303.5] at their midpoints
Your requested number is -0.08 mag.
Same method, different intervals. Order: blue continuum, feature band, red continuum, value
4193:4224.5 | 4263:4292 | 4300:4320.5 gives -0.05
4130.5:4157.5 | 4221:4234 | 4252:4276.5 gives 0.07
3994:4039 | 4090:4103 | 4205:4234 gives 0.05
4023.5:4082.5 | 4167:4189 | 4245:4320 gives -0.05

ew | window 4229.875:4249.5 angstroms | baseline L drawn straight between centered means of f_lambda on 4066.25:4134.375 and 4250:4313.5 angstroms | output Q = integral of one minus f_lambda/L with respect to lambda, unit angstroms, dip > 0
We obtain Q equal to -1.8 angstroms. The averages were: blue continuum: 19.8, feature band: 19.7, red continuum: 17.5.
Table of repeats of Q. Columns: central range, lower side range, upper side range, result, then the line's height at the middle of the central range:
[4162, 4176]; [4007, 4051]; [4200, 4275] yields -0.6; 19.2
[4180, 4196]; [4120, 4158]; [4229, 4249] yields 0.8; 20.3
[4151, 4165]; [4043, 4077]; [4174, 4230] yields -1.1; 19.1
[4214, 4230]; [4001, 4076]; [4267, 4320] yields -1.0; 17.9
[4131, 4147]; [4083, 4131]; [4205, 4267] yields -0.4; 19.9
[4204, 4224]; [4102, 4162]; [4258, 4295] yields -1.0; 19.4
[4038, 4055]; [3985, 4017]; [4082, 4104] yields 0.4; 19.4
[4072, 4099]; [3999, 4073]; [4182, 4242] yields -1.2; 19.2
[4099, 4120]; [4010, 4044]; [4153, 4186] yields 0.7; 19.8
